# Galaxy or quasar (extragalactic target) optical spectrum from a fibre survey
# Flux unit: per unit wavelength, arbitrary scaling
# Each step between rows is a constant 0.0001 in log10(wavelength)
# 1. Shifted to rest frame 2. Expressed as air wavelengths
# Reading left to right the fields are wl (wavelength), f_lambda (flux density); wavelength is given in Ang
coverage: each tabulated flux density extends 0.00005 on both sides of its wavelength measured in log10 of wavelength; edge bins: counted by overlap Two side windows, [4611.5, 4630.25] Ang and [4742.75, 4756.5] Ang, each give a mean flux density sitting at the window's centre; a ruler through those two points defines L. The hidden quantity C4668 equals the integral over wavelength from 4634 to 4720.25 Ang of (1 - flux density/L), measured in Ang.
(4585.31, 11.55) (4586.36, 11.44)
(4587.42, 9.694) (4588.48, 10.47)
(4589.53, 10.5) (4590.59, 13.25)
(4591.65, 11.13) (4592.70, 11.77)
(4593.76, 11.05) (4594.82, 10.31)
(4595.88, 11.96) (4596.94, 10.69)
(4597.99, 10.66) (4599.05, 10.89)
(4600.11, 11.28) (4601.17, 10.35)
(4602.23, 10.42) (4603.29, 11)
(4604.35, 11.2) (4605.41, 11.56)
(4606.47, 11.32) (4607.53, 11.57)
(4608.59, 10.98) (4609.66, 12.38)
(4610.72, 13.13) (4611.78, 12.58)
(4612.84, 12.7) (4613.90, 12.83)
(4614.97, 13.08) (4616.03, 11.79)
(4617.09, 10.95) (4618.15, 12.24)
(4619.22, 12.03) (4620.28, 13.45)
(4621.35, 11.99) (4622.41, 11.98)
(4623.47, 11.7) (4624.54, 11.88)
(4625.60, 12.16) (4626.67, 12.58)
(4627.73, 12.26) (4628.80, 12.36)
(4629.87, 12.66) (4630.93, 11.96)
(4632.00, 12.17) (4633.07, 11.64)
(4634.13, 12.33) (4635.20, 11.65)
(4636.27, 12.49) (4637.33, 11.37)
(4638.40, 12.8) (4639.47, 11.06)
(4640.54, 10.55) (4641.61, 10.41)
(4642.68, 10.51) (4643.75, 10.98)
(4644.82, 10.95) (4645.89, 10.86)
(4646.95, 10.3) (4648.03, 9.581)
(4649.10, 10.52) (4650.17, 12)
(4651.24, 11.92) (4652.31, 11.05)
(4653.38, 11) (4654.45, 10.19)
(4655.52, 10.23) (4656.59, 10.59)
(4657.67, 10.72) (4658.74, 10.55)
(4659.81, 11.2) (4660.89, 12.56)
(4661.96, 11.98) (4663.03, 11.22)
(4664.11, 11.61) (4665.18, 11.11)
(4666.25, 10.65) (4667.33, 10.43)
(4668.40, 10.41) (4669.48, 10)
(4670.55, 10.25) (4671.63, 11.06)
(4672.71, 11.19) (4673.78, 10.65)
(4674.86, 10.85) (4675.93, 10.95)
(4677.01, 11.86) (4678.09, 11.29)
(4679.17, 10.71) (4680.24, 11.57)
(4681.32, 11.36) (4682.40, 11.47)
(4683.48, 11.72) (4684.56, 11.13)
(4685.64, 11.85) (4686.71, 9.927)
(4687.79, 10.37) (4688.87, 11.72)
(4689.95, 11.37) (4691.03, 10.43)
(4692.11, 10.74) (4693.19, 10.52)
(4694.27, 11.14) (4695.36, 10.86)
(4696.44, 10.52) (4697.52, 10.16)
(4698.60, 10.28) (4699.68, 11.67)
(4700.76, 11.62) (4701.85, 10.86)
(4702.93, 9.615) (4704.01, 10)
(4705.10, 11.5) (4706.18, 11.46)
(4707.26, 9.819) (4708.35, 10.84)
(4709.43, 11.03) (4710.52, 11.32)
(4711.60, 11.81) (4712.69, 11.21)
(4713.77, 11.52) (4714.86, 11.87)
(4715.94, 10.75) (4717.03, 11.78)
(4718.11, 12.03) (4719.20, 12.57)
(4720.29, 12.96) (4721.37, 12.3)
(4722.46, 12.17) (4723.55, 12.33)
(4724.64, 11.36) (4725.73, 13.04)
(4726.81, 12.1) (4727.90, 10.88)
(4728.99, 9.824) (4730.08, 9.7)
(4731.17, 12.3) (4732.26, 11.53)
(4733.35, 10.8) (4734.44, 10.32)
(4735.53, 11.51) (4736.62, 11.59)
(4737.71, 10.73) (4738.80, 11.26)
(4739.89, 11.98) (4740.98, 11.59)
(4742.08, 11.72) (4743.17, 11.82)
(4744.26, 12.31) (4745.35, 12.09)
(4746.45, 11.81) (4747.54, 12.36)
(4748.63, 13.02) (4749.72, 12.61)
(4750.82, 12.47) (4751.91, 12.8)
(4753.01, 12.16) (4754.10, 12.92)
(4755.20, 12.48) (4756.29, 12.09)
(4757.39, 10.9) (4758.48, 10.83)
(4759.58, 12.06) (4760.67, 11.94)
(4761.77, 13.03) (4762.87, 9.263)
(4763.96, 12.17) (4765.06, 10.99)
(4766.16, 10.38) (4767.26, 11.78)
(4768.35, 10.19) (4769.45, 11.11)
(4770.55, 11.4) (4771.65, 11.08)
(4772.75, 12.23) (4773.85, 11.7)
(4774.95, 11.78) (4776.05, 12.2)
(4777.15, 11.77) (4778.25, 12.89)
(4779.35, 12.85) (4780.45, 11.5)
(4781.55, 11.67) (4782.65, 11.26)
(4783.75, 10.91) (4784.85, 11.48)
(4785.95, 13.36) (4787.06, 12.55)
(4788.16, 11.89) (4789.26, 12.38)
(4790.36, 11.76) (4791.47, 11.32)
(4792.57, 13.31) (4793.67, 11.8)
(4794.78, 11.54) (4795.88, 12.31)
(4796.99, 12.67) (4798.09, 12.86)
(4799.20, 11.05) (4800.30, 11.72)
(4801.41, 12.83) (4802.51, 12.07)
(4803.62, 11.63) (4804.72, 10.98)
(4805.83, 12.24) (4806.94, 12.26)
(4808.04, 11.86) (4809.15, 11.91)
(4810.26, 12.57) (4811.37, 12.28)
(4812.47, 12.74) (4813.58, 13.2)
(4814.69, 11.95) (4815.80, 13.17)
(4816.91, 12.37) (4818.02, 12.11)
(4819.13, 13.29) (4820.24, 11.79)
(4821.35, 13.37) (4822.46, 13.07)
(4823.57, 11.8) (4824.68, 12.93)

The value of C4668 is 8.8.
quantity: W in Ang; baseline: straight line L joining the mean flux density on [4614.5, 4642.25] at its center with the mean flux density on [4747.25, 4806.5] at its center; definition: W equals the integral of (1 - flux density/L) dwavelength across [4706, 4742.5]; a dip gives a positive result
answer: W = 1.39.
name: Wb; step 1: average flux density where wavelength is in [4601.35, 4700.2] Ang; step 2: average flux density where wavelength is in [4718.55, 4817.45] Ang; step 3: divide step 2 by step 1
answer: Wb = 1.05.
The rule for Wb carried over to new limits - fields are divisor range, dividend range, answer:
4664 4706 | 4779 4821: 1.11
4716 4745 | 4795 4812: 1.04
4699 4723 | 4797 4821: 1.08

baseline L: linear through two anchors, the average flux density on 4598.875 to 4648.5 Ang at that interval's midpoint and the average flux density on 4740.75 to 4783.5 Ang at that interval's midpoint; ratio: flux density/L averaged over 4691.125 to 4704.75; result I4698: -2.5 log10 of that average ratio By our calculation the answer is 0.11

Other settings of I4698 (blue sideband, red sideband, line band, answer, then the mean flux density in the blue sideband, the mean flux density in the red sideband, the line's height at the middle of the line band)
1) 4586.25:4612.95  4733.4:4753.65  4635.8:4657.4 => 0.05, 11.3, 11.9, 11.5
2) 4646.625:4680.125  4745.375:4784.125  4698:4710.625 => 0.05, 10.9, 11.8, 11.3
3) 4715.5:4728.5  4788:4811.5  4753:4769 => 0.05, 12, 12.1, 12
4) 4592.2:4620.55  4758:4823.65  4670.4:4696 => 0.07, 11.6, 12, 11.8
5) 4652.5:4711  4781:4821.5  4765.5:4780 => 0.02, 10.9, 12.2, 11.9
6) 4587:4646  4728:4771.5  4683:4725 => 0.04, 11.6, 11.6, 11.6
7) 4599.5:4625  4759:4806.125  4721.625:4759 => 0.01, 11.8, 11.8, 11.8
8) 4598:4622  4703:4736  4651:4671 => 0.07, 11.8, 11.4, 11.6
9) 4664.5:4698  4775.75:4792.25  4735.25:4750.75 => -0.03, 10.9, 12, 11.6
